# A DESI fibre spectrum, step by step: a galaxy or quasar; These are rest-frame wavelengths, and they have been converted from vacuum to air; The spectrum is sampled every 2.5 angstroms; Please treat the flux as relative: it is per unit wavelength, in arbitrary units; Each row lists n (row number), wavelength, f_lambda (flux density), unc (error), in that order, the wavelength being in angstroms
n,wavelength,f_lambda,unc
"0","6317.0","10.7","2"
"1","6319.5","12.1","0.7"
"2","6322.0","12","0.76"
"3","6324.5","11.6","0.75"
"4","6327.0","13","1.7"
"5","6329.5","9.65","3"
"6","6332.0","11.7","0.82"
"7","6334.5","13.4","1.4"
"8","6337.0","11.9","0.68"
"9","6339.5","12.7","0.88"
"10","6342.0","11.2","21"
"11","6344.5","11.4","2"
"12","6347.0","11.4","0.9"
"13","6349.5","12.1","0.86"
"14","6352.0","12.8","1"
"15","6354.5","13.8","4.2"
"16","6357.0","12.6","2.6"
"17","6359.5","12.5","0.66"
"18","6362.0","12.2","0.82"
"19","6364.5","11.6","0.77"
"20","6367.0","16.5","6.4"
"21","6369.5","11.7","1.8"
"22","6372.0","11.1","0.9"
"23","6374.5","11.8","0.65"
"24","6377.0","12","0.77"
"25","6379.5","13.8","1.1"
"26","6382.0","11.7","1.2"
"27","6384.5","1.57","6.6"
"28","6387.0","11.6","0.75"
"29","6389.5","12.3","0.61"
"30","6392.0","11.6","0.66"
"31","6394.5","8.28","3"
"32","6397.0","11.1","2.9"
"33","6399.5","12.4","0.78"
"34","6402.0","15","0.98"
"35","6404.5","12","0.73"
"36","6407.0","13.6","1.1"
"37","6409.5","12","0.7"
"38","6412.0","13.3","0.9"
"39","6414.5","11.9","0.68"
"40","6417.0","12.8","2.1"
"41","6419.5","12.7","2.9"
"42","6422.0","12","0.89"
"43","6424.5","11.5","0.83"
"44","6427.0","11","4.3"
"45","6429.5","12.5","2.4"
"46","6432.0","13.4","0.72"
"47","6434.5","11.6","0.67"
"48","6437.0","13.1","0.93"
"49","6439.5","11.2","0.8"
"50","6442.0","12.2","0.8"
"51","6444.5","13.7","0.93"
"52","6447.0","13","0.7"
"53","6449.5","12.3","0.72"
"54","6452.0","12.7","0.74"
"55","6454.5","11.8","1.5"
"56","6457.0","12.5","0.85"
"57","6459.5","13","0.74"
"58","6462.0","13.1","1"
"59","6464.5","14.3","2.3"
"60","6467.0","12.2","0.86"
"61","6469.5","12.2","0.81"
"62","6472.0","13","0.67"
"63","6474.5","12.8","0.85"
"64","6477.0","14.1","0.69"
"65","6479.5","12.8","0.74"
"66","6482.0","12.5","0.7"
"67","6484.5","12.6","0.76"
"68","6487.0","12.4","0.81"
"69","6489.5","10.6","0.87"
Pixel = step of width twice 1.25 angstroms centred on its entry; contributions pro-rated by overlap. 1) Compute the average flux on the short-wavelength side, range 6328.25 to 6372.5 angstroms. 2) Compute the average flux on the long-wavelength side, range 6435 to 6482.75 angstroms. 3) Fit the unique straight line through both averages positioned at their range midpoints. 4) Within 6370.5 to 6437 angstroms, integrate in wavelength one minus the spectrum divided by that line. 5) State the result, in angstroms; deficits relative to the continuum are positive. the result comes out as 4.1 angstroms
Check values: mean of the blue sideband 12.3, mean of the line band 11.7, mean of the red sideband 12.7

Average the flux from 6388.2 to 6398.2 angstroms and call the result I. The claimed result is 10.8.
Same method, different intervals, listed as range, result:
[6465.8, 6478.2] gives 12.9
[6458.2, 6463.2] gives 13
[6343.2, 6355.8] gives 12.3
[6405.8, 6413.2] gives 13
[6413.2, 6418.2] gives 12.4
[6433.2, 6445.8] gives 12.4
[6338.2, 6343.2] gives 12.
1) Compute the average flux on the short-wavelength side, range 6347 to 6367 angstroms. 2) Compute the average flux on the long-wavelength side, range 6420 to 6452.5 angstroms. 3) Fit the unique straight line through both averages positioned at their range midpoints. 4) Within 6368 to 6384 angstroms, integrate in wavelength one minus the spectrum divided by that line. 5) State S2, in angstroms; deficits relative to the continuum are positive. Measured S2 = 1.3 angstroms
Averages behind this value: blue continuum 12.7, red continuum 12.3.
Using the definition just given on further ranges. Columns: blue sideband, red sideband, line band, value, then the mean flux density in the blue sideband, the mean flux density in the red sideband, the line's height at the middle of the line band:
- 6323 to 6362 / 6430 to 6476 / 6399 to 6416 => -0.63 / 12.1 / 12.7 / 12.4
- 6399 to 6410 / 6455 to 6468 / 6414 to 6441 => 1.84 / 13.1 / 13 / 13.1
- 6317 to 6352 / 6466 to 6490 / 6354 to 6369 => -1.38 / 11.8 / 12.6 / 12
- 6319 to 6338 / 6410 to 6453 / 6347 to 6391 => 0.91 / 11.9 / 12.4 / 12.1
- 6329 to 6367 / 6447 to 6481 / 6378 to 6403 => 3.14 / 12.3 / 12.8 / 12.5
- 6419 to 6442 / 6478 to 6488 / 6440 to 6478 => -1.35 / 12.1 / 12.6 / 12.4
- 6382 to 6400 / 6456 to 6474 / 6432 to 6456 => -0.84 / 9.86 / 12.9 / 12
